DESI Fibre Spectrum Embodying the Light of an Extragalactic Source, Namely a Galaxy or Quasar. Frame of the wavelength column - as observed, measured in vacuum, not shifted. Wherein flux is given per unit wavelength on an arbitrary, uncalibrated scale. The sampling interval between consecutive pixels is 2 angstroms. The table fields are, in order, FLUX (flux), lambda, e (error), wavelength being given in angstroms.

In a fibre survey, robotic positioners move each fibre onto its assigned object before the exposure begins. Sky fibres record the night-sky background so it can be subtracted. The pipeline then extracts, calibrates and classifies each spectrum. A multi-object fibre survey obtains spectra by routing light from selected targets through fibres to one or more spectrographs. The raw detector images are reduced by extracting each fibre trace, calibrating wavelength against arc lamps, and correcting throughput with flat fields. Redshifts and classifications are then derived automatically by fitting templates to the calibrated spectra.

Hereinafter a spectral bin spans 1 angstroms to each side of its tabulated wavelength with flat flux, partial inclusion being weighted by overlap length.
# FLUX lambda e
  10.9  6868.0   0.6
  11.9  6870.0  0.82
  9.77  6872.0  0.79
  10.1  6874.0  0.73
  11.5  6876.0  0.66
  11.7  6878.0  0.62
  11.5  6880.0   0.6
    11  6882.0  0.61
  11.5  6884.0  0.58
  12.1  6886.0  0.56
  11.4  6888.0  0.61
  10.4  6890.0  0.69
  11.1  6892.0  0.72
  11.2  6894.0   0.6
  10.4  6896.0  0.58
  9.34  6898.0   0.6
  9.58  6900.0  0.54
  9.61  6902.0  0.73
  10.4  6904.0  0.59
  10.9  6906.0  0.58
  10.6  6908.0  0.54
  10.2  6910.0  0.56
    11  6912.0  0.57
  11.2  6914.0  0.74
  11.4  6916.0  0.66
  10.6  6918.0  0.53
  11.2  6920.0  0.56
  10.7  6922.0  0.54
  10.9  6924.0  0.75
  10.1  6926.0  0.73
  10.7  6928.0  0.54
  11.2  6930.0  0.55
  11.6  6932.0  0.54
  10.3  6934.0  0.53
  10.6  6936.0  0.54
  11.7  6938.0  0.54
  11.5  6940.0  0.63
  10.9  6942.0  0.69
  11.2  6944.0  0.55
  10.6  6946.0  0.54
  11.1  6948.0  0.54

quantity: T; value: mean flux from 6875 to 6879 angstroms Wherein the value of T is 11.6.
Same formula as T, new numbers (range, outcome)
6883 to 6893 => 11.3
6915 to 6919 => 11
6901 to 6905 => 10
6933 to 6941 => 11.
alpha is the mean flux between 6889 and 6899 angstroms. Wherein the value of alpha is 10.5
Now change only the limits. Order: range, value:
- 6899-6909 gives 10.2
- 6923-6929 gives 10.6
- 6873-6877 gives 10.8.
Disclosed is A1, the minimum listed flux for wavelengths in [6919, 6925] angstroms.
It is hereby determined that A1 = 10.7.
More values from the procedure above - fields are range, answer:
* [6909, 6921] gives 10.2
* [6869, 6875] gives 9.77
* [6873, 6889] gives 10.1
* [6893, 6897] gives 10.4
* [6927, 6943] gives 10.3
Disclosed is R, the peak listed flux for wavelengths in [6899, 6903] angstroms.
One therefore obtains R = 9.61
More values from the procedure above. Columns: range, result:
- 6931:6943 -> 11.7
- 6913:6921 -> 11.4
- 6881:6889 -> 12.1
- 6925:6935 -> 11.6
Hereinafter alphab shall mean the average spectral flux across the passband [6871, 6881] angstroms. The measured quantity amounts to 10.9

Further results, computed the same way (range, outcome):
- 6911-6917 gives 11.2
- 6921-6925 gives 10.8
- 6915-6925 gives 11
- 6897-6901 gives 9.46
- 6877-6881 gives 11.6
